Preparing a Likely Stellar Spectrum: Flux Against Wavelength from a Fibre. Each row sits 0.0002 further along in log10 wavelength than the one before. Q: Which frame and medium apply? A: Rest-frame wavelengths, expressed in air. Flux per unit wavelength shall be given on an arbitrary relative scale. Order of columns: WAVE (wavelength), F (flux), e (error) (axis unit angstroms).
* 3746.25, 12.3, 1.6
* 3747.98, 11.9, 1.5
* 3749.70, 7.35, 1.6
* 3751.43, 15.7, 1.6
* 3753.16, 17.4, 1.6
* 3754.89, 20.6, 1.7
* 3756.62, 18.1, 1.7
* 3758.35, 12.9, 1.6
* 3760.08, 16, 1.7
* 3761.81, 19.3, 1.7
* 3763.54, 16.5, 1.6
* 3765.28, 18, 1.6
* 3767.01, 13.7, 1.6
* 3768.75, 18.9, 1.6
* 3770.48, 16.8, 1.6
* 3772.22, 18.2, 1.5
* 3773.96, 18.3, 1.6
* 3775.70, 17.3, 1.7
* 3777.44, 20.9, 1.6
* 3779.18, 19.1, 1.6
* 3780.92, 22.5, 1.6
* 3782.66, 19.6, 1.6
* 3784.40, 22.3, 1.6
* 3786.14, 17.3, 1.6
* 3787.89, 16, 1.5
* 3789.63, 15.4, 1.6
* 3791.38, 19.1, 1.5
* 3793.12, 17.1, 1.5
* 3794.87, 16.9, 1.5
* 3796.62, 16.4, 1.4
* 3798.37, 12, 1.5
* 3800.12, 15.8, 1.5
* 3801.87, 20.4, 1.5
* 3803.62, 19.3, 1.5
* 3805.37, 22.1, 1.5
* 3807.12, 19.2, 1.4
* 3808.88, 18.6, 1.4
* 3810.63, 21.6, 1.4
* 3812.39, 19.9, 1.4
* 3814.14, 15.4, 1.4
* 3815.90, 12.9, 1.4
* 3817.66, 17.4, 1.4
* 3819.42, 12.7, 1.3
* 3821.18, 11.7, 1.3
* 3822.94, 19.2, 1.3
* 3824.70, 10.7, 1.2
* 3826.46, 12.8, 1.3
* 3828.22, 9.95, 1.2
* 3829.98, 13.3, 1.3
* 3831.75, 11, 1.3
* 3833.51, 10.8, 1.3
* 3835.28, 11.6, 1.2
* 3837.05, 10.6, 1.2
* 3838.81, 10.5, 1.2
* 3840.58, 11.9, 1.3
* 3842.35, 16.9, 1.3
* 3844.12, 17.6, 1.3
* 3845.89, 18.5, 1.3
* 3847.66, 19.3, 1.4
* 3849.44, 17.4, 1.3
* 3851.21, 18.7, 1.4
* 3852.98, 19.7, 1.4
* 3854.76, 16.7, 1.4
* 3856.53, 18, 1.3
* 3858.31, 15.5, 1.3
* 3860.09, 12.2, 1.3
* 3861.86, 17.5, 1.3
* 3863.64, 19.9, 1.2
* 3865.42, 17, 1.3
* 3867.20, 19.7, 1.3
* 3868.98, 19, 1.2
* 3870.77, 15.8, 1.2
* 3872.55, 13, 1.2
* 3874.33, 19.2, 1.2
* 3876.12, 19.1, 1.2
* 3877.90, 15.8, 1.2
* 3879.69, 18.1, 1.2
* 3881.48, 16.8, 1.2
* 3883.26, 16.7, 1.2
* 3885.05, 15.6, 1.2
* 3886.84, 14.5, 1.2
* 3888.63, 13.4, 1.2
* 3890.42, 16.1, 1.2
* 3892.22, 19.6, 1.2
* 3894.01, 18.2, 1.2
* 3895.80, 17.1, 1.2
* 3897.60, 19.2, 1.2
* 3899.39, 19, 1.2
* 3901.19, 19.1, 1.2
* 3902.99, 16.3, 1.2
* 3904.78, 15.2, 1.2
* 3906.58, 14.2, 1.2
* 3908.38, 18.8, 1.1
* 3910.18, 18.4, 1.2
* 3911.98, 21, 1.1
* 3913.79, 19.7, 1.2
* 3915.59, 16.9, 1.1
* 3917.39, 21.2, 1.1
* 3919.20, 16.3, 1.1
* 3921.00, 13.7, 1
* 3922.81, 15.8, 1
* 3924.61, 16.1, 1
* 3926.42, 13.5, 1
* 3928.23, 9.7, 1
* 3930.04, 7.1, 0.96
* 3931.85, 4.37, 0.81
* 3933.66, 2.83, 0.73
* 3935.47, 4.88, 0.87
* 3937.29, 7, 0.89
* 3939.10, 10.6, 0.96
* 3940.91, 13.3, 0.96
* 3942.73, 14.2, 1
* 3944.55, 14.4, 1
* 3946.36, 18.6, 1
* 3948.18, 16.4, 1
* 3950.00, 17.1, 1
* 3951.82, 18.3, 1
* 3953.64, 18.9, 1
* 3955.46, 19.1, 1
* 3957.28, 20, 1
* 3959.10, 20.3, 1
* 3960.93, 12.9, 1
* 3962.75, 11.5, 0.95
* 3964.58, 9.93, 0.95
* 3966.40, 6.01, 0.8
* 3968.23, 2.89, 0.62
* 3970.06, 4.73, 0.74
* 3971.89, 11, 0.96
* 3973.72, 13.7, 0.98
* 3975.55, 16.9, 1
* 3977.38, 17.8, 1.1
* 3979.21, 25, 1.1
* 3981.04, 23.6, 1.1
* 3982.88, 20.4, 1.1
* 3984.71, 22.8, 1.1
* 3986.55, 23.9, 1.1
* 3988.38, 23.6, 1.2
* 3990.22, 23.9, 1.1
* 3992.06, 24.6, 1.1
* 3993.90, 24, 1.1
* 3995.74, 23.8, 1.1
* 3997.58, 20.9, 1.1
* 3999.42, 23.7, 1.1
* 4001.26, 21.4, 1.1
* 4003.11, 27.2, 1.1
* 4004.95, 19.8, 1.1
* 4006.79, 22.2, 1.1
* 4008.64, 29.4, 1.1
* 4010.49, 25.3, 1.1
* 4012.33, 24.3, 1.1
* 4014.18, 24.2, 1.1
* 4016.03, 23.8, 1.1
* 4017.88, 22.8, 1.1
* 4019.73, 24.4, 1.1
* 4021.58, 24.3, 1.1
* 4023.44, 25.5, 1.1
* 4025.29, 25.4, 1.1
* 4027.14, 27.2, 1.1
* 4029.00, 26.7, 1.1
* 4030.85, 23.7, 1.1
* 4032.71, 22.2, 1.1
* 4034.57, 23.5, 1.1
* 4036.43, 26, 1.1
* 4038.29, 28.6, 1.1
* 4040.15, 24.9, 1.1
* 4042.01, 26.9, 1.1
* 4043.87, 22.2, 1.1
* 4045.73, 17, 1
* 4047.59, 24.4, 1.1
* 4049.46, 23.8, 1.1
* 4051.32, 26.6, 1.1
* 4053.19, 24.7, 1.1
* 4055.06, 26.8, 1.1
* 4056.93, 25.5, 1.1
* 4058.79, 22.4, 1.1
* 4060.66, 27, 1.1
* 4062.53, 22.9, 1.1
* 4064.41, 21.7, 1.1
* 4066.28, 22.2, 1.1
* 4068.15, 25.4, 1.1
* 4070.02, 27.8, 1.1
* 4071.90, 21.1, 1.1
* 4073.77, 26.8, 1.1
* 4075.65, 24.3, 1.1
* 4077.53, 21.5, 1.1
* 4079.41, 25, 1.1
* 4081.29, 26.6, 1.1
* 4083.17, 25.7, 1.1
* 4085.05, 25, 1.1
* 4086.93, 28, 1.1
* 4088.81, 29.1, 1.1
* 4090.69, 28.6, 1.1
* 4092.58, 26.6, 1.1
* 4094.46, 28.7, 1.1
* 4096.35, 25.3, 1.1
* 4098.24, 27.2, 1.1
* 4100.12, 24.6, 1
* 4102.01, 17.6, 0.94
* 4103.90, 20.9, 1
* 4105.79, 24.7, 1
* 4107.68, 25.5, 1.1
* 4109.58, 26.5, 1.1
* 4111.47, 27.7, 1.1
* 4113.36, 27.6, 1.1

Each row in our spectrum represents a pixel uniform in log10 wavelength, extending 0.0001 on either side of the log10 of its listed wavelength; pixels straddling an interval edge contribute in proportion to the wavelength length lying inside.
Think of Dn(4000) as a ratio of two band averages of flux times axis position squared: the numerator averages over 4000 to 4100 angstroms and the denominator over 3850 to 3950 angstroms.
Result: 1.72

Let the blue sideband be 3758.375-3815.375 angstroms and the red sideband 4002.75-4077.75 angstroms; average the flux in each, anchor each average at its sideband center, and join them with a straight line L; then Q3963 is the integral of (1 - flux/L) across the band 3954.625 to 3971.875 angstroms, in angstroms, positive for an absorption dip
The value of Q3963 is 8.1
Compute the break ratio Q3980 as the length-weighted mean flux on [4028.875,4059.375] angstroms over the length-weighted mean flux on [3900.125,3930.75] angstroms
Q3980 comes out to 1.52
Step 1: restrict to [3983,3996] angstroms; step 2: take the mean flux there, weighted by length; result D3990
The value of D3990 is 23.6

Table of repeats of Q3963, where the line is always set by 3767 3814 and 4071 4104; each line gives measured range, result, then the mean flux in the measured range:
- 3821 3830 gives 2.9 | 13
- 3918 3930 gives 4.3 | 13.8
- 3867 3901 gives 5.6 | 17.1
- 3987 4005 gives -0.3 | 23.5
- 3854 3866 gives 2.0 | 16.7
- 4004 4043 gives -1.7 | 24.8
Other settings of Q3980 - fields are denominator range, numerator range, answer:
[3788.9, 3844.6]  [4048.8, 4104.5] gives 1.63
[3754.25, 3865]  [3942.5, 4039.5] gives 1.24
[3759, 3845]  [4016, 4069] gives 1.50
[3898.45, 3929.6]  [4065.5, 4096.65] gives 1.55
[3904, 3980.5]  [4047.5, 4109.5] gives 1.77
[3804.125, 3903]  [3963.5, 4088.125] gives 1.39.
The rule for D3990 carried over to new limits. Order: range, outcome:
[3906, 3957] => 14.4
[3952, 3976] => 13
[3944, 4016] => 19.2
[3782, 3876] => 16.3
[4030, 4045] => 24.6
